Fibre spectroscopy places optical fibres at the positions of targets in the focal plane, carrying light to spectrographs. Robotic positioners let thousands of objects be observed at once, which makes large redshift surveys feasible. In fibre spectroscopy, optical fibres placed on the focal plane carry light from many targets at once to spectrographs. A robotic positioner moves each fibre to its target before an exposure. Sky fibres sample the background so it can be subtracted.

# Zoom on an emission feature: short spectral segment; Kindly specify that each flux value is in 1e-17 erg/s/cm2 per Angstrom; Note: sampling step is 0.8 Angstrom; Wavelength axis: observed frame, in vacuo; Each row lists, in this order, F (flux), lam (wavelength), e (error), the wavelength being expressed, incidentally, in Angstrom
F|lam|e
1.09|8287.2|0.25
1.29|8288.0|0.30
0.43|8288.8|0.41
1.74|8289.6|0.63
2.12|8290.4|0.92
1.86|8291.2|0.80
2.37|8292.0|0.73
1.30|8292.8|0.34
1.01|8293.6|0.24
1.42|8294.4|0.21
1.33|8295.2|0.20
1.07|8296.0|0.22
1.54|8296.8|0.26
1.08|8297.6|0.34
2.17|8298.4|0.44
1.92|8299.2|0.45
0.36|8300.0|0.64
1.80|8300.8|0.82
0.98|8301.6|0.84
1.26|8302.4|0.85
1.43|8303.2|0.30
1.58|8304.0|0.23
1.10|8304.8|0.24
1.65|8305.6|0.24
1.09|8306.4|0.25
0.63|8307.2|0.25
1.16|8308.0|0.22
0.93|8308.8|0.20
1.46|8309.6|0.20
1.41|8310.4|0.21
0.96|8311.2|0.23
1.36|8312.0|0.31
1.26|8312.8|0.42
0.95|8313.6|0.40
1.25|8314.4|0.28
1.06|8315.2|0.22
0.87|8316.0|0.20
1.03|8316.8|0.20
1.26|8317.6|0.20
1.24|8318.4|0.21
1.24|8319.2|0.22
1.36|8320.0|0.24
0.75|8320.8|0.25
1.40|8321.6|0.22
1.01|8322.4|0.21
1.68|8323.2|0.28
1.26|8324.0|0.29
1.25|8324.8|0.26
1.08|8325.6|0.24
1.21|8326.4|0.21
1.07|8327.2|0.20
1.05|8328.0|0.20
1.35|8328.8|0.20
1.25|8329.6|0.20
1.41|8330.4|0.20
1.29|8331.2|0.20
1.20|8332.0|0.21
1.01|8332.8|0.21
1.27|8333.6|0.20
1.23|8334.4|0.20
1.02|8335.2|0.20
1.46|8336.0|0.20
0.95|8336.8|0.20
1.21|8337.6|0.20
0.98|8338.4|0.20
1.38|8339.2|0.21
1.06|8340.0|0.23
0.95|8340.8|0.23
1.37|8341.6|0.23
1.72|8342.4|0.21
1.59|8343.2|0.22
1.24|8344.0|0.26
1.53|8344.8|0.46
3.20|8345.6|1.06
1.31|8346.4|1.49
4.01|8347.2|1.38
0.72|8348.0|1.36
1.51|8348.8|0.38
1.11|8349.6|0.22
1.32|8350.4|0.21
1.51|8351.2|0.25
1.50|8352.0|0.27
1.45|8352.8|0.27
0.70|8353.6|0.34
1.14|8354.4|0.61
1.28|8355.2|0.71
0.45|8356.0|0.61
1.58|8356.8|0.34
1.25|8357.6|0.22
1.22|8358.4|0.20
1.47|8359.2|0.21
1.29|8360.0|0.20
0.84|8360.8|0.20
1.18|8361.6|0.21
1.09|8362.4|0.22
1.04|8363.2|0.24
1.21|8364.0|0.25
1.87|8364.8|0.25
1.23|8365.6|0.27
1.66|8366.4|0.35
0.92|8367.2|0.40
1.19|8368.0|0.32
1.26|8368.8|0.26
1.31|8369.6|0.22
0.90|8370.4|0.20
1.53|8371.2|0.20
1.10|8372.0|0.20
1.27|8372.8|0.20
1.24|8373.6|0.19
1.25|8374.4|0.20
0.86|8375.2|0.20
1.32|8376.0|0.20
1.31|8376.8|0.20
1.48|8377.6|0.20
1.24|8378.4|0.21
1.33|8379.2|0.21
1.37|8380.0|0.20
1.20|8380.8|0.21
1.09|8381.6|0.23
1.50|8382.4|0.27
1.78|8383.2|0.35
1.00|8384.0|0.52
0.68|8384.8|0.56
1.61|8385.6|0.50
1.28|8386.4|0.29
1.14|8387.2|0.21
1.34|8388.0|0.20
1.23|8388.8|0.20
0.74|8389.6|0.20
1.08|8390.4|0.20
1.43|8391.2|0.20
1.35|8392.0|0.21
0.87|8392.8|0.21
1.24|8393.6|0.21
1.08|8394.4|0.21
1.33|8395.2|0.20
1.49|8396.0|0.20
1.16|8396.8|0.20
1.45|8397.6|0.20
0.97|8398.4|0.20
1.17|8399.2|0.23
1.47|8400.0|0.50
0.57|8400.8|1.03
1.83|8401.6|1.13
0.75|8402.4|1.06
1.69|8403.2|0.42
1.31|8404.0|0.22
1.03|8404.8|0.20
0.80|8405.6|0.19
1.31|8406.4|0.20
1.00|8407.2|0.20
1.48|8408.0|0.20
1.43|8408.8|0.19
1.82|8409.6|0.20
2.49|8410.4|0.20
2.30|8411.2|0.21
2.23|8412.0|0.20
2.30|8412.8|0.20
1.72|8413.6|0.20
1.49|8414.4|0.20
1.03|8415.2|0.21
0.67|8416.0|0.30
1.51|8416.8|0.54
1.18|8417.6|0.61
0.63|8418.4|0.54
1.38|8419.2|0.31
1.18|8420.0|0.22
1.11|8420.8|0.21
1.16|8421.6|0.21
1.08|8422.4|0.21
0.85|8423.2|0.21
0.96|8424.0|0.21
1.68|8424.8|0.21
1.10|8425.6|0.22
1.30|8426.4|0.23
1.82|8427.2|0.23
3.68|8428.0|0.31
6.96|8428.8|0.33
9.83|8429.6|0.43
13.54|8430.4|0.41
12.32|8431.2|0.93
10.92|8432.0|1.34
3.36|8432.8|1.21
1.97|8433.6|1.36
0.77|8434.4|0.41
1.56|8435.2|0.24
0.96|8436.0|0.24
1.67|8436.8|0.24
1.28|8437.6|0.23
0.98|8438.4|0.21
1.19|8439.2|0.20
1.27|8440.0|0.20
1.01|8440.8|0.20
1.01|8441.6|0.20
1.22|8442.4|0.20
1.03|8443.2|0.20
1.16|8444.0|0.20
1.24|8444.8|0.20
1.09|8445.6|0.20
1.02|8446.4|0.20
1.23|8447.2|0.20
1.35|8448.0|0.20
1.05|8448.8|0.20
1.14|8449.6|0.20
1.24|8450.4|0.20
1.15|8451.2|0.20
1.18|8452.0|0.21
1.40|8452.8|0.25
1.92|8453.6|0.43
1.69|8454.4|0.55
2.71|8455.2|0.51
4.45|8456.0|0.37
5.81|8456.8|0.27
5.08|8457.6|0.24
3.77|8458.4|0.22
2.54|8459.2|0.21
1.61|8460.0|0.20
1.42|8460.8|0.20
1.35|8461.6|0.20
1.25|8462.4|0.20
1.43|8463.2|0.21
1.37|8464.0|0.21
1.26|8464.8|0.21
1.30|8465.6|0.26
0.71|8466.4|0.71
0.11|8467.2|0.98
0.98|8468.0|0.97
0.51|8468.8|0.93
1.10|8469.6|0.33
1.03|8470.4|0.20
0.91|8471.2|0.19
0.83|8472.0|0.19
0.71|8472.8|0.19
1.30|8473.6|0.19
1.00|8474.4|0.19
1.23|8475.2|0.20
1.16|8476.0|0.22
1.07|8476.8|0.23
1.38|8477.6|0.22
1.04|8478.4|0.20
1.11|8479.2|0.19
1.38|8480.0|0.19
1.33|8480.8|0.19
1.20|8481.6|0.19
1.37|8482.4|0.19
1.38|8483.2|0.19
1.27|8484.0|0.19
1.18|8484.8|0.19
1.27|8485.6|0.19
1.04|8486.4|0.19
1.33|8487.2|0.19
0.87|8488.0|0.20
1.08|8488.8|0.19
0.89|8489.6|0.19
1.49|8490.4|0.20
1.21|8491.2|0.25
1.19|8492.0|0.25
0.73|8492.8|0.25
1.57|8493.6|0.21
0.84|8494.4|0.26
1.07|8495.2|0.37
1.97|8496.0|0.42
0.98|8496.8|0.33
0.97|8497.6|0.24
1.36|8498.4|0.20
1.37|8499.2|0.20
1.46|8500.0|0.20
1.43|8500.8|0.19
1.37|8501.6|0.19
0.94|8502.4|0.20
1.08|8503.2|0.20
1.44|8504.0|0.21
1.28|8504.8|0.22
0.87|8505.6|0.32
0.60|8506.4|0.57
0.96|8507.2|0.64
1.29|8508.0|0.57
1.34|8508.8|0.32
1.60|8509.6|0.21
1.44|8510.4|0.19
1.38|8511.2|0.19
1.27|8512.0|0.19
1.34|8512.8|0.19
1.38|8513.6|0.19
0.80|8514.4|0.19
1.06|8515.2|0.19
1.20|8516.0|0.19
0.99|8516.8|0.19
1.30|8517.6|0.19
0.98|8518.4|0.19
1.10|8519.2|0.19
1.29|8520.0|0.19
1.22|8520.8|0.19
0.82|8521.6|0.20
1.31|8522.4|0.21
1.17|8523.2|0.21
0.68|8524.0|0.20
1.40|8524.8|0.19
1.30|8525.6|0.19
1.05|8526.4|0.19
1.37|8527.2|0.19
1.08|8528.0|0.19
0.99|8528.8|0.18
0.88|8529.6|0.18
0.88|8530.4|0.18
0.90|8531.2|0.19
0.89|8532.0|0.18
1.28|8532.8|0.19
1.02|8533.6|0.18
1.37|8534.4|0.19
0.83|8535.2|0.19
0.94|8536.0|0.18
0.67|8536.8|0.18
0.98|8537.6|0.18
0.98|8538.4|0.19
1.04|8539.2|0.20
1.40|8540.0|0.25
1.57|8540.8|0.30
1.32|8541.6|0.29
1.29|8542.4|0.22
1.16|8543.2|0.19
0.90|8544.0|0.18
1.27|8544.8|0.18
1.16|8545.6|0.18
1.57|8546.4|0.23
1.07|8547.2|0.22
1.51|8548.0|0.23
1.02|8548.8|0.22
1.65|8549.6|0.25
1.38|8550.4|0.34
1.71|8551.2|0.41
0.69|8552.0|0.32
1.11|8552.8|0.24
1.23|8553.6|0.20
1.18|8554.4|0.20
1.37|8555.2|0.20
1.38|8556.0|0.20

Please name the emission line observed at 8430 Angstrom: Halpha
